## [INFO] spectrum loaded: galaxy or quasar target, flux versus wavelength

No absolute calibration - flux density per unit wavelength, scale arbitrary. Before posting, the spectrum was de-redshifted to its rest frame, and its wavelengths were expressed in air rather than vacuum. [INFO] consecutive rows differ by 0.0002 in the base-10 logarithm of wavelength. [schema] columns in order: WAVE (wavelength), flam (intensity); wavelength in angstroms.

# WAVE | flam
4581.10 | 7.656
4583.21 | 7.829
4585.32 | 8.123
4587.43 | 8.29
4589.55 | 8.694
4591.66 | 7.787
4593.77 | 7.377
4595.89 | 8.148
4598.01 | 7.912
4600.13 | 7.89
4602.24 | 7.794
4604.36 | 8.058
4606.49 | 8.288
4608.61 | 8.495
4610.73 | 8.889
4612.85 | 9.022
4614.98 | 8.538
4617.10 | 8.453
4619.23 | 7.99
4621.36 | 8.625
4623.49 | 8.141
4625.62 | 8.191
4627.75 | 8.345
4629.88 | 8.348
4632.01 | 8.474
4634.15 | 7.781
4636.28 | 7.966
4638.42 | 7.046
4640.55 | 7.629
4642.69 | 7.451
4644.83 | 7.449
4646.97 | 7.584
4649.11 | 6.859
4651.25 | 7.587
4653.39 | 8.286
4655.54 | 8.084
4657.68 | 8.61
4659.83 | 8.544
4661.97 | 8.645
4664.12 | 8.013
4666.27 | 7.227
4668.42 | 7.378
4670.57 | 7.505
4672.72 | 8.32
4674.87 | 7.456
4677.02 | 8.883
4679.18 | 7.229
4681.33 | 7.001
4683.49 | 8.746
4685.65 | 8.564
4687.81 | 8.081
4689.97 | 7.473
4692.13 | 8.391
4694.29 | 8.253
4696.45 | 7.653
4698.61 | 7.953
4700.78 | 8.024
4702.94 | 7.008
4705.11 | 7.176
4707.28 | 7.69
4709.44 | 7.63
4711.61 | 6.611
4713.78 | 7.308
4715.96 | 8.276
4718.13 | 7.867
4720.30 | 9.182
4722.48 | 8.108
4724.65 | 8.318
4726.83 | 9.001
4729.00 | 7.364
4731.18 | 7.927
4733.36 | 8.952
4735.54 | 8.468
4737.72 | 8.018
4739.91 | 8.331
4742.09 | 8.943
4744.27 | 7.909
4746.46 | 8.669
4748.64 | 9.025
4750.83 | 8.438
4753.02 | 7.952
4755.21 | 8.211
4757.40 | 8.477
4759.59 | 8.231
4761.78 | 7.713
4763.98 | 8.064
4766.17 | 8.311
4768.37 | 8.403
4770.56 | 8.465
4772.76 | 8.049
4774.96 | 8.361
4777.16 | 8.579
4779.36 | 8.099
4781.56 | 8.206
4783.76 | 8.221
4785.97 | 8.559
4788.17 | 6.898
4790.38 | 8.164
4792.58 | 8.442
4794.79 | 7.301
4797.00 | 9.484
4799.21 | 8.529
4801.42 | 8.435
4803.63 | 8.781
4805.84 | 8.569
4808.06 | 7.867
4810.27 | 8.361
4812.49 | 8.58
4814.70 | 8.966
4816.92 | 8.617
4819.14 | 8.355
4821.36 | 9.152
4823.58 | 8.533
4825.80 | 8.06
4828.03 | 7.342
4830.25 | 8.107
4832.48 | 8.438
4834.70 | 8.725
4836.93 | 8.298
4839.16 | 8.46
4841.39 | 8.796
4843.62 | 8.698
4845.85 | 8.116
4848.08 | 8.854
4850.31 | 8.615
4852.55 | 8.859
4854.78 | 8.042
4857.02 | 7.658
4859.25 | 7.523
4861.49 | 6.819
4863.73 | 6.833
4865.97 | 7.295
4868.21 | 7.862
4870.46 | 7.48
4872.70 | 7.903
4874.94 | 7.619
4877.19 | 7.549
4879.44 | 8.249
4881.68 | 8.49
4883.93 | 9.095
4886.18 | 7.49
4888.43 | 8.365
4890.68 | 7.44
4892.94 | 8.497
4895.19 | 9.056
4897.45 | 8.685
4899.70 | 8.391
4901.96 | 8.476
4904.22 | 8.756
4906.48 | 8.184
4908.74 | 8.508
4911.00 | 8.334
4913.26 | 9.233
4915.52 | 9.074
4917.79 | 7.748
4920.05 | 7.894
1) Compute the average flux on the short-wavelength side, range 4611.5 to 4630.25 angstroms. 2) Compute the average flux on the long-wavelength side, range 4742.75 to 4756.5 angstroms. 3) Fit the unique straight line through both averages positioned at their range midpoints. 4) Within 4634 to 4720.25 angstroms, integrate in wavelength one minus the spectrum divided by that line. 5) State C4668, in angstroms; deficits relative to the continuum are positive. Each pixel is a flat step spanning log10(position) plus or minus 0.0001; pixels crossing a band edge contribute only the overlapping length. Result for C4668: 6.2 angstroms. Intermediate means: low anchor 8.42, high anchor 8.39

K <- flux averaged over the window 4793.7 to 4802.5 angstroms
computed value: 8.44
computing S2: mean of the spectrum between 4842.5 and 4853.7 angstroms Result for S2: 8.63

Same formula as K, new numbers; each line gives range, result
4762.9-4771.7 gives 8.31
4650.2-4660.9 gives 8.22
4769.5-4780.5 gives 8.31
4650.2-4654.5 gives 7.93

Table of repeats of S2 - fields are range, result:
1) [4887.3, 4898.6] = 8.41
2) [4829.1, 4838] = 8.39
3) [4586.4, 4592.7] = 8.25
